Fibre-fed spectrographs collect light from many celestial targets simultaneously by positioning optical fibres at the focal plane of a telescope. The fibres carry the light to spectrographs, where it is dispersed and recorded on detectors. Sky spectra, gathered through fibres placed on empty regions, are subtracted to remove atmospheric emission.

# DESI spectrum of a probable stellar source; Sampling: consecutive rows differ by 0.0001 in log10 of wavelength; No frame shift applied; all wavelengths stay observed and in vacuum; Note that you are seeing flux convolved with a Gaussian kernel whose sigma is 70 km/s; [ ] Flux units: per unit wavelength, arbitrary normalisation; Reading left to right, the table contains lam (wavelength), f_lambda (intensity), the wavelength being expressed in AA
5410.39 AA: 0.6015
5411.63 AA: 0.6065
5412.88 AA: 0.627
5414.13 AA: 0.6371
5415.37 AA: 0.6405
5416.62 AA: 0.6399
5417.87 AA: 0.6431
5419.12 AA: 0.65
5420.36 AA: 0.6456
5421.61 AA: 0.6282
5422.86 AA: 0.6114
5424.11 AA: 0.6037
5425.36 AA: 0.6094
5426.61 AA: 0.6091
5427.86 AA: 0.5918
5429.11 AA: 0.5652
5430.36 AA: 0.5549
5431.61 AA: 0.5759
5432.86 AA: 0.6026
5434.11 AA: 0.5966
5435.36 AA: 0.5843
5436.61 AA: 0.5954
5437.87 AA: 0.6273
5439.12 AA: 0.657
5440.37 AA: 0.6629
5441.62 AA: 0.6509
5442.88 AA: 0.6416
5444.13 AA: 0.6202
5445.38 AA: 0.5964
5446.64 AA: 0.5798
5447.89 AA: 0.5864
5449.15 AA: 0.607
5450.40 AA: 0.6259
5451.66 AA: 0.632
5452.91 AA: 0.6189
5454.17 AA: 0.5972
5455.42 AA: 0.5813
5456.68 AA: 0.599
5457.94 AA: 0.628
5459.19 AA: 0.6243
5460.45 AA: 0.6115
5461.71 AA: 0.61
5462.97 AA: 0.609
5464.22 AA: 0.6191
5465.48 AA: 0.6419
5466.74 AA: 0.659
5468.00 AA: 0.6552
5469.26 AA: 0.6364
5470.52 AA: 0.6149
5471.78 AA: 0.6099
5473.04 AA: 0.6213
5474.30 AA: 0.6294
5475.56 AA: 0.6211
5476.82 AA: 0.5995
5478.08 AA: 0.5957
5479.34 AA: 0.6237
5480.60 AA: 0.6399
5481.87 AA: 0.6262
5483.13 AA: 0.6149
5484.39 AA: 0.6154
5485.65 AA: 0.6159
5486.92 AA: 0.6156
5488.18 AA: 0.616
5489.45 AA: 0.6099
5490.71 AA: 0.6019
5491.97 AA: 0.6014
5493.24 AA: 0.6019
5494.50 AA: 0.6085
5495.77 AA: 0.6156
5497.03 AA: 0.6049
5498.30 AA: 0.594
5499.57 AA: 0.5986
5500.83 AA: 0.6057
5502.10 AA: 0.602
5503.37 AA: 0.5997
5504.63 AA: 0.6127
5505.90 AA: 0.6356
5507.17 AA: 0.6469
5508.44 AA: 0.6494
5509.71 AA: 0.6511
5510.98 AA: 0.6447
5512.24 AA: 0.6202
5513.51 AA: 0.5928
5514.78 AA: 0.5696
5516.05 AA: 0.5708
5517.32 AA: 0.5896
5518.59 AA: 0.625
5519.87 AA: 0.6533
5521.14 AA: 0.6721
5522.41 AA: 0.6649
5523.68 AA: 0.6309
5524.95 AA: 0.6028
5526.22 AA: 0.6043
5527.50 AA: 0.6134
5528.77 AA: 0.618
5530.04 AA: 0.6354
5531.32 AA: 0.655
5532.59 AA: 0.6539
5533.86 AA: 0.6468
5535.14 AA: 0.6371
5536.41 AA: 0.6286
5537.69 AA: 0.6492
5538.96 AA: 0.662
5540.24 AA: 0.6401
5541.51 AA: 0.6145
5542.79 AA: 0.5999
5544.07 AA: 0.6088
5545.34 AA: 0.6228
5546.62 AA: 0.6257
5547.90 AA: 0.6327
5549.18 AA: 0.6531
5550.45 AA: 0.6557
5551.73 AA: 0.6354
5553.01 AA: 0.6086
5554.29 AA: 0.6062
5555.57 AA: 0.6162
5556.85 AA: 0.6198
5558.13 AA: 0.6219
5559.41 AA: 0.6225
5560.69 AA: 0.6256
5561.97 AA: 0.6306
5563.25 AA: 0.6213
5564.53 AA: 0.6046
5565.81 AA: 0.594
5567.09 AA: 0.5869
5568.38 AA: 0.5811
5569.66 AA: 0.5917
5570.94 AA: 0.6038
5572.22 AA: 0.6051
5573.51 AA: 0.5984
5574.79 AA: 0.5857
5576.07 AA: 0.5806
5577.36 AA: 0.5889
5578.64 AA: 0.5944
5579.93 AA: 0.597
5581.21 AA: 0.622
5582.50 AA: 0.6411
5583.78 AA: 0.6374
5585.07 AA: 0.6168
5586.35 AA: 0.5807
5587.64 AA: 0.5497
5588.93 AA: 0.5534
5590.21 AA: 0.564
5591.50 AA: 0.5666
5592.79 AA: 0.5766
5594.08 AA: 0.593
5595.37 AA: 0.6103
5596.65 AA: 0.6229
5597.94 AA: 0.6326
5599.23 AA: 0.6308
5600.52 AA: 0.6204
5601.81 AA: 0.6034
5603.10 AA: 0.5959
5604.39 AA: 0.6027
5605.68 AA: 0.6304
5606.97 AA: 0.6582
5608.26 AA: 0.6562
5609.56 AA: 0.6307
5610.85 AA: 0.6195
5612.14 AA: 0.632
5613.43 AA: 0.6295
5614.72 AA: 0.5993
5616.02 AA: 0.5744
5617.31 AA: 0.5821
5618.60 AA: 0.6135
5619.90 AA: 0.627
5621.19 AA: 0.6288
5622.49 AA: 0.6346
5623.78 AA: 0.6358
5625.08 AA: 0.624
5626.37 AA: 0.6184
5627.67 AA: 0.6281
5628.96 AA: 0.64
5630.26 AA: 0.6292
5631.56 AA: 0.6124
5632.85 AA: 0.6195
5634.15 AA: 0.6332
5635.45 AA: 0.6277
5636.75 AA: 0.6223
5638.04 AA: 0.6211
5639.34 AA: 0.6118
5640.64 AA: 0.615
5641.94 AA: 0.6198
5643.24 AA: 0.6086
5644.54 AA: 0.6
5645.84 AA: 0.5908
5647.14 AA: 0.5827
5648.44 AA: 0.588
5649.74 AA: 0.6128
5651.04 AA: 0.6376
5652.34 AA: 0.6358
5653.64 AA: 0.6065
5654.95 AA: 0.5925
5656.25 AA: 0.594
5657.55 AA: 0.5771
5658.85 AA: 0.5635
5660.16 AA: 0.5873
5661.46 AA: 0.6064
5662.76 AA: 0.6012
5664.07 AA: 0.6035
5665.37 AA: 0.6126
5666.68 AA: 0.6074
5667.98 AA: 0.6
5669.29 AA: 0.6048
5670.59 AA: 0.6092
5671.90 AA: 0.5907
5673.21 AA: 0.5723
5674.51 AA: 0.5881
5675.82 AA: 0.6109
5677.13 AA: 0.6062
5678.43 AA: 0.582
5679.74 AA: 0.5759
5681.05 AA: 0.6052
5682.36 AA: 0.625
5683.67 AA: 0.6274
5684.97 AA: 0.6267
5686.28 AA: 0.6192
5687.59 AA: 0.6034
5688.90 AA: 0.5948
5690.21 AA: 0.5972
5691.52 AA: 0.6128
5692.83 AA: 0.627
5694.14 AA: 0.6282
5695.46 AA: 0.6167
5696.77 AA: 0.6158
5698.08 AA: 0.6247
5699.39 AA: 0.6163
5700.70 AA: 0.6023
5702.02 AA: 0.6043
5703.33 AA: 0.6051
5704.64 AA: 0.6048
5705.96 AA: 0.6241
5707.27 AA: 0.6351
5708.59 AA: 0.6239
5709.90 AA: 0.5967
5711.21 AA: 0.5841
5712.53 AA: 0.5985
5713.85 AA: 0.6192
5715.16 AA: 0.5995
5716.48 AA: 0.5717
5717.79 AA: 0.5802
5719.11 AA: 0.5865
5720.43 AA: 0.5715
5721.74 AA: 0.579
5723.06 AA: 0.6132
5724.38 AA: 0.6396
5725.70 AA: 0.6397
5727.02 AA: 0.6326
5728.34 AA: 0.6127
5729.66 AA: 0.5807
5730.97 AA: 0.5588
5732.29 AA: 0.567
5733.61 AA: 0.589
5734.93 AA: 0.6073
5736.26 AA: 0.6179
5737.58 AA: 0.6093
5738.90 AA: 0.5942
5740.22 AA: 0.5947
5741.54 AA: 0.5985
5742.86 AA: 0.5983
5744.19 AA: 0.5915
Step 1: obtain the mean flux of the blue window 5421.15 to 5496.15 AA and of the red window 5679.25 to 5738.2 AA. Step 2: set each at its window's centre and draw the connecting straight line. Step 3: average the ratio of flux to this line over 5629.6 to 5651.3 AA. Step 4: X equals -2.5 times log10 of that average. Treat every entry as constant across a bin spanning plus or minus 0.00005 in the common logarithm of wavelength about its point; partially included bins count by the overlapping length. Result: -0.01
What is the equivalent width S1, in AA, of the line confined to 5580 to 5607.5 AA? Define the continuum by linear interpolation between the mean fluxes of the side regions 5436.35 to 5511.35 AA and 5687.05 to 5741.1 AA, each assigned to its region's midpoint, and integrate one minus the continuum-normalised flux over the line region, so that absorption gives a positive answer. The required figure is 0.3 AA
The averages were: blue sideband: 0.619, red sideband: 0.604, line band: 0.605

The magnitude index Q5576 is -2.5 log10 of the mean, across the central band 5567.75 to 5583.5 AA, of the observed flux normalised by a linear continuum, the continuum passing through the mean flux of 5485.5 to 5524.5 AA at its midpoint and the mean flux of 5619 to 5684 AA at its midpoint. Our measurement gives 0.023 mag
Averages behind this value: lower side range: 0.617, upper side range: 0.609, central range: 0.6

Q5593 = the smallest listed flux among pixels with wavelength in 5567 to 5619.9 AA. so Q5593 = 0.5497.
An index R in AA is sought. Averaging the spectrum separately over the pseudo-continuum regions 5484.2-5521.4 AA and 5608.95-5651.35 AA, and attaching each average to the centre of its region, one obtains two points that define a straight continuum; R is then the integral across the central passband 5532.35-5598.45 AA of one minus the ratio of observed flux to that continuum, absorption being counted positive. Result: 0.4 AA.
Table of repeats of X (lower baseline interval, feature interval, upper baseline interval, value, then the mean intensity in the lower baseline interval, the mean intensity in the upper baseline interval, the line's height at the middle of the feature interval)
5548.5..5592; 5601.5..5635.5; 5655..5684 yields -0.036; 0.605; 0.597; 0.601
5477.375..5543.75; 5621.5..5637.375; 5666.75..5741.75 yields -0.029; 0.621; 0.604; 0.611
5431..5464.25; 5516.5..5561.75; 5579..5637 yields -0.029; 0.613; 0.614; 0.613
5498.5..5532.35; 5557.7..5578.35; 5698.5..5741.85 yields 0.025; 0.622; 0.602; 0.617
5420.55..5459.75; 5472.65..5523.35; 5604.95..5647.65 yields -0.008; 0.609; 0.62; 0.612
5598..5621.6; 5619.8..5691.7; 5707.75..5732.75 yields 0.002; 0.619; 0.598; 0.61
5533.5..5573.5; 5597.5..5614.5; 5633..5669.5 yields -0.023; 0.62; 0.606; 0.613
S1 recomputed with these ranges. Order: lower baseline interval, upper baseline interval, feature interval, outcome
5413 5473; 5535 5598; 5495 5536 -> -0.6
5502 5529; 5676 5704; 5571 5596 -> 1.0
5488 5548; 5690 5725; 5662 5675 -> 0.2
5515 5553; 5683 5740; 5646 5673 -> 0.6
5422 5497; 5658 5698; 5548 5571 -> -0.3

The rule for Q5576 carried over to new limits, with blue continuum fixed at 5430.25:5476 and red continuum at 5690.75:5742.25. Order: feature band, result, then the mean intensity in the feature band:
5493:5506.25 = 0.01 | 0.607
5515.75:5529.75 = -0.02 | 0.624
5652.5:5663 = 0.03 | 0.593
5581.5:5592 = 0.04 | 0.59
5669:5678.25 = 0.02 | 0.597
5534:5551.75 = -0.04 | 0.633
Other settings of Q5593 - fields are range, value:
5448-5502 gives 0.5813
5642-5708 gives 0.5635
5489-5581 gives 0.5696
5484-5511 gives 0.594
